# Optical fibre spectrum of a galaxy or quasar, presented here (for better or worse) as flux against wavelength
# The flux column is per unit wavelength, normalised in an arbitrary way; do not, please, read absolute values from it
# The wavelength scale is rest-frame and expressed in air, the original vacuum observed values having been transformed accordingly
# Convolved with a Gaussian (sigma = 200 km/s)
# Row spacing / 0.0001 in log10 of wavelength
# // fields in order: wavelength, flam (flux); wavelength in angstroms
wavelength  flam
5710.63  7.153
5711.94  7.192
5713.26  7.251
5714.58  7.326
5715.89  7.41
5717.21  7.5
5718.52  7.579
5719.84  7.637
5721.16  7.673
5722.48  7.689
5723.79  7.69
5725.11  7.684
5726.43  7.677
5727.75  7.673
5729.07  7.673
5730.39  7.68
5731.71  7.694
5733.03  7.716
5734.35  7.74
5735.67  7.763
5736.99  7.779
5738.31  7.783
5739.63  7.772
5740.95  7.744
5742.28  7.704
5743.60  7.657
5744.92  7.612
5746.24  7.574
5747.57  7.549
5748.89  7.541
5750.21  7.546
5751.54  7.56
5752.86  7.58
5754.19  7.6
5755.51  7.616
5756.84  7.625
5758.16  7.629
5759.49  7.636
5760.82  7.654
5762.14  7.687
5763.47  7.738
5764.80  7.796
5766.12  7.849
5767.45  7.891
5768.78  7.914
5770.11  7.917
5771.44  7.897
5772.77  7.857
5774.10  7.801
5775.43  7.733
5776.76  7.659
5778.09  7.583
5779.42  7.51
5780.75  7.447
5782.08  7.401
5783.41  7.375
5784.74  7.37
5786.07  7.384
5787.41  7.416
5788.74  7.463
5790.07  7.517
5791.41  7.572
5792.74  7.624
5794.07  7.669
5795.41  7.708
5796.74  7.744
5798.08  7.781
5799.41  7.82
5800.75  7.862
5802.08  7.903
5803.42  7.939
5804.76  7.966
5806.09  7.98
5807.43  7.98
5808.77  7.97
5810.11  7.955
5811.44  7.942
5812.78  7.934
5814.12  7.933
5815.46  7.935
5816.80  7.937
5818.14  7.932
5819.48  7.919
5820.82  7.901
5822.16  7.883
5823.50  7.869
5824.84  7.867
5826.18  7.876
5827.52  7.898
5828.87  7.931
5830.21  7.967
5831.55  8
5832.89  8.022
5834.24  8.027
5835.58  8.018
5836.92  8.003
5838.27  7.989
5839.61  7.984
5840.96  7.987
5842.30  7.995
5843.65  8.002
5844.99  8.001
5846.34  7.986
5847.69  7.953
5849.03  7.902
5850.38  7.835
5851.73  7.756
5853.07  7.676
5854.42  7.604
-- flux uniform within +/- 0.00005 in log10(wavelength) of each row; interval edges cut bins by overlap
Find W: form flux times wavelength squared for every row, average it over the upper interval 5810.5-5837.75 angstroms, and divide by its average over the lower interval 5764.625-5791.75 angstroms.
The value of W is 1.06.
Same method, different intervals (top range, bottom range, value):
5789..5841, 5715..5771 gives 1.05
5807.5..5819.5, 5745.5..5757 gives 1.07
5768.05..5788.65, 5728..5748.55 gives 1.00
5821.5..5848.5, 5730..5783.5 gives 1.07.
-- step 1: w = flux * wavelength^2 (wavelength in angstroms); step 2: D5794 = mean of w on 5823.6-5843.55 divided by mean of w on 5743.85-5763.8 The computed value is 1.08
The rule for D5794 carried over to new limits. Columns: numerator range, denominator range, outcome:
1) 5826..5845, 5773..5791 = 1.08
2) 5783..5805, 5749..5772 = 1.00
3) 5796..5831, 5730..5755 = 1.06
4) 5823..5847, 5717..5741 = 1.07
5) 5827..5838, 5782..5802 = 1.07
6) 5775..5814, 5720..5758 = 1.02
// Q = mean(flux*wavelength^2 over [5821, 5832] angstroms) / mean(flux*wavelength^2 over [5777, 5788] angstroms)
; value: 1.1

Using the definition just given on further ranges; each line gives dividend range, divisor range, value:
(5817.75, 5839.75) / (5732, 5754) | 1.07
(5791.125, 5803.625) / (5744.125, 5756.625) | 1.04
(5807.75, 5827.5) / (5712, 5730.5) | 1.08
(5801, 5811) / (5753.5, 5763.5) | 1.06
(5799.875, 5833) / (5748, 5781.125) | 1.05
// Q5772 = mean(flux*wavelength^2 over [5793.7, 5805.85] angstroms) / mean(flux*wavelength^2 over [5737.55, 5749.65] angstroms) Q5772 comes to 1.04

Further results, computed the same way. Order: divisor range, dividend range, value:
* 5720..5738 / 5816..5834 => 1.06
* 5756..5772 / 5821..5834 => 1.04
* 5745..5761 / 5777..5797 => 1.00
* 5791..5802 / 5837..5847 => 1.05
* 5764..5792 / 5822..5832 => 1.05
